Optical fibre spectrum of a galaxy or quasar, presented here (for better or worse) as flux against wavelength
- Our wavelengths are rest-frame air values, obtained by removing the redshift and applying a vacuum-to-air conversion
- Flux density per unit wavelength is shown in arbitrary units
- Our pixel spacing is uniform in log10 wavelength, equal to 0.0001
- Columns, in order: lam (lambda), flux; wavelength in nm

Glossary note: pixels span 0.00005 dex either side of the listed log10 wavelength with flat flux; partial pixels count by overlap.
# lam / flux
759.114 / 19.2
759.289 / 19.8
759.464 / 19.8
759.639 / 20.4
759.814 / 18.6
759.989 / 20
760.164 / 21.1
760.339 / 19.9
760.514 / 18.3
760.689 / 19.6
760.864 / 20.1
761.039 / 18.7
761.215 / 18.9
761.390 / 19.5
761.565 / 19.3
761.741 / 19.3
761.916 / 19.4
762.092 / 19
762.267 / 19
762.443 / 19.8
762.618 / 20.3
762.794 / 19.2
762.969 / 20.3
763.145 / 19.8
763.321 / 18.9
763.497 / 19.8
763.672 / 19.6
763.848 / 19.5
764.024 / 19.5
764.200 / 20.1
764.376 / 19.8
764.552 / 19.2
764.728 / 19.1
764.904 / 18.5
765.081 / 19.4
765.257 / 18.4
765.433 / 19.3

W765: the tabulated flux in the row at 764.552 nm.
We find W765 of 19.2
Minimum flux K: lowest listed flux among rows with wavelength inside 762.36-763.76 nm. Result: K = 18.9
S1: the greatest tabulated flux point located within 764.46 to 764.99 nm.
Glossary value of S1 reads 19.2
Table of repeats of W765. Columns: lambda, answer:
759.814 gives 18.6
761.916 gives 19.4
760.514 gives 18.3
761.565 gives 19.3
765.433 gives 19.3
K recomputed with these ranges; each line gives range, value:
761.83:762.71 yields 19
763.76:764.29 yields 19.5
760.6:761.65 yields 18.7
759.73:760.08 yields 18.6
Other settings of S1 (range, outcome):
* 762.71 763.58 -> 20.3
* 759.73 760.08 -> 20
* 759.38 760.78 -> 21.1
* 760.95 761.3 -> 18.9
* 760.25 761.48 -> 20.1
